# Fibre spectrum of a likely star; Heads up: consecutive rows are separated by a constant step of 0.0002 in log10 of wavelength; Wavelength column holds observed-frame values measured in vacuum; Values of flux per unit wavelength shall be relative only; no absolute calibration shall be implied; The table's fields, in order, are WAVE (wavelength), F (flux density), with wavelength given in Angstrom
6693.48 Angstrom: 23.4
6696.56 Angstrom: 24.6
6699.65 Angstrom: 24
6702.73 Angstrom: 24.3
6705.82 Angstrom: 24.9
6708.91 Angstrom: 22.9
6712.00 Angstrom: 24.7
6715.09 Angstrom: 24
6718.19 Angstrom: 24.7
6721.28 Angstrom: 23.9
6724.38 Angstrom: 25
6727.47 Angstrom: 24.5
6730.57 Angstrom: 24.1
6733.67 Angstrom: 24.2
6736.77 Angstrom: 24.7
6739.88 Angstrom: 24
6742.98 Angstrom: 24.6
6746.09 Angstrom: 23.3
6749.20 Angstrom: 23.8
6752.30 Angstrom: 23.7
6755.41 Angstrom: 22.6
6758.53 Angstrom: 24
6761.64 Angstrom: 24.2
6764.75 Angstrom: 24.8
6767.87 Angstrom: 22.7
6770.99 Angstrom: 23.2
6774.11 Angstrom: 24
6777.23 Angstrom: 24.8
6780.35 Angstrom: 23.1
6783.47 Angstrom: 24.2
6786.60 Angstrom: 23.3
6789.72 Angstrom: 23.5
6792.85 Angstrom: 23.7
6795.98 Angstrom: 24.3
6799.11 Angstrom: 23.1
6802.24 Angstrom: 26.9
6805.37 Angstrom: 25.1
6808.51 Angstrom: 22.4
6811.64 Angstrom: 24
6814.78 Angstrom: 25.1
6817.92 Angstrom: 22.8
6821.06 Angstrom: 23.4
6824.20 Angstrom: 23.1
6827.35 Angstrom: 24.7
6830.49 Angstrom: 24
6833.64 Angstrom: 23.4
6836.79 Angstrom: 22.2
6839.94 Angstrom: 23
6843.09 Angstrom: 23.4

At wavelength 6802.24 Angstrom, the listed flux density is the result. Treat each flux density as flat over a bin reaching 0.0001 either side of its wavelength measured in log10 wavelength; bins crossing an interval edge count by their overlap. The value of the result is 26.9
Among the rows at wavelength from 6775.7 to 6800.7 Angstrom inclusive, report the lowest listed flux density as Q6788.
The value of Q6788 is 23.1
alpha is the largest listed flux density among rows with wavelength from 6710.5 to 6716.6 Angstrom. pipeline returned 24.7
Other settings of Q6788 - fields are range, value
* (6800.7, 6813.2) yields 22.4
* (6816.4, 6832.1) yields 22.8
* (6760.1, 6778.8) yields 22.7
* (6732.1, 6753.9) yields 23.3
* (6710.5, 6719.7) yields 24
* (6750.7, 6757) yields 22.6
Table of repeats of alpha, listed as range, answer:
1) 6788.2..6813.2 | 26.9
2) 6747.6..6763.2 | 24.2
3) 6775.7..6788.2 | 24.8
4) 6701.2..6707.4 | 24.9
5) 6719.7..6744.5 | 25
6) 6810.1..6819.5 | 25.1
